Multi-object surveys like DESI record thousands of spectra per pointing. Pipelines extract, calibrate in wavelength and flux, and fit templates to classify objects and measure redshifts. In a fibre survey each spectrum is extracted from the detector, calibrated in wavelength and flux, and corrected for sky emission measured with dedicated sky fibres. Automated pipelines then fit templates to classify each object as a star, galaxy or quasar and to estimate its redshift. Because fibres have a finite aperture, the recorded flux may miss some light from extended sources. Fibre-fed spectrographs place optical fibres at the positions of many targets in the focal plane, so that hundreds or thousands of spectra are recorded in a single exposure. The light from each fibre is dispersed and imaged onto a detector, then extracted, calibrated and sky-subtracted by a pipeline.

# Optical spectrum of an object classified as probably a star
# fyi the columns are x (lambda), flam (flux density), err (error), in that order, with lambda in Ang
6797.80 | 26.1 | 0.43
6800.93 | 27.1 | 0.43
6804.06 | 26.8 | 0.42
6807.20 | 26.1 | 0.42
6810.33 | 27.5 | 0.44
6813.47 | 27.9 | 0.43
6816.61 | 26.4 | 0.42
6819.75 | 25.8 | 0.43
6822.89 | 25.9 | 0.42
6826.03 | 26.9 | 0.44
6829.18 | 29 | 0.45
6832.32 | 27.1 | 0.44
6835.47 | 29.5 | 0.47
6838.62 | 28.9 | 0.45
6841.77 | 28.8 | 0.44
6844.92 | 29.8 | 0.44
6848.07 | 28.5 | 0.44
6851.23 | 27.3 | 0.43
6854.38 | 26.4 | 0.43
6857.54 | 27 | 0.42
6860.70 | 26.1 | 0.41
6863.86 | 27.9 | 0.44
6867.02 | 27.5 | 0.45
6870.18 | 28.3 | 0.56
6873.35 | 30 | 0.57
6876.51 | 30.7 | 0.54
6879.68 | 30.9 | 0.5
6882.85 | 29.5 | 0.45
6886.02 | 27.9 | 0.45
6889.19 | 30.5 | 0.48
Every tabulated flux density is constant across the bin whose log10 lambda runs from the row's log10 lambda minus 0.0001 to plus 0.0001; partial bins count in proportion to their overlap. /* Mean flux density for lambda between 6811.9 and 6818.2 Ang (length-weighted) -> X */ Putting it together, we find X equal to 27.1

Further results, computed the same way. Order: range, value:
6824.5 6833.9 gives 27.7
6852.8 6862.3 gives 26.5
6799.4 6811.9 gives 26.9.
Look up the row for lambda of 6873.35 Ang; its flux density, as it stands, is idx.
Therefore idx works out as 30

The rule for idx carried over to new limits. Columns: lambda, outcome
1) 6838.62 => 28.9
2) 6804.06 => 26.8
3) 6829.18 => 29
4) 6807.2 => 26.1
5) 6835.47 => 29.5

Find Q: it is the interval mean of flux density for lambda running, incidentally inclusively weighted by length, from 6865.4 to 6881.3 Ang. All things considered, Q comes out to 29.5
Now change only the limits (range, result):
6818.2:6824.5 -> 25.9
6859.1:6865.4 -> 27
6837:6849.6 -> 29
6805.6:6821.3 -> 26.7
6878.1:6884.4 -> 30.2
